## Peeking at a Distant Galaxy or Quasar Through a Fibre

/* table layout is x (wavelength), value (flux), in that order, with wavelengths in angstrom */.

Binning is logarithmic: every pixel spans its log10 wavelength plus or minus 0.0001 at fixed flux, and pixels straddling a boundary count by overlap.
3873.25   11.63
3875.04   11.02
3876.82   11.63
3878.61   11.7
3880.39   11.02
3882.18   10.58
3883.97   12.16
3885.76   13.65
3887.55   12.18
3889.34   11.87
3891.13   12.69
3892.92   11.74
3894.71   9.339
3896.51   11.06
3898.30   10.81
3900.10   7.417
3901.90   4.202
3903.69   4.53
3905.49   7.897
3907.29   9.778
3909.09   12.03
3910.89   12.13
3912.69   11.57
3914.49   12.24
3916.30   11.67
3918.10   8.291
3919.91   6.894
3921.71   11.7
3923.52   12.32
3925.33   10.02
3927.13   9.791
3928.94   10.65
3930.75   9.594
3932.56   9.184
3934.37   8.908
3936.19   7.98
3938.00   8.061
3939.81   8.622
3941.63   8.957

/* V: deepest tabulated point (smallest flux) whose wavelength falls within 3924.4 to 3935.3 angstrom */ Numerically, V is 8.908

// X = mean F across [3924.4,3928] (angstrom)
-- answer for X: 9.94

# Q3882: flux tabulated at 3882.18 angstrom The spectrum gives 10.58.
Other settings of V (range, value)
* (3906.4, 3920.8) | 6.894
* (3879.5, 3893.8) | 10.58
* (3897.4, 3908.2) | 4.202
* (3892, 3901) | 7.417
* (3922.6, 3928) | 9.791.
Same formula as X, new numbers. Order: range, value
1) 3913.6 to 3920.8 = 9.76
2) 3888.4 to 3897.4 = 11.3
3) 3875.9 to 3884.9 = 11.4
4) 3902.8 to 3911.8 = 9.28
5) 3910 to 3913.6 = 11.9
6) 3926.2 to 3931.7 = 10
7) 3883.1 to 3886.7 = 12.9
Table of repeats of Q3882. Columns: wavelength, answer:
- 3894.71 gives 9.339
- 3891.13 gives 12.69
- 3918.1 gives 8.291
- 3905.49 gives 7.897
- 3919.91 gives 6.894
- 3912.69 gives 11.57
